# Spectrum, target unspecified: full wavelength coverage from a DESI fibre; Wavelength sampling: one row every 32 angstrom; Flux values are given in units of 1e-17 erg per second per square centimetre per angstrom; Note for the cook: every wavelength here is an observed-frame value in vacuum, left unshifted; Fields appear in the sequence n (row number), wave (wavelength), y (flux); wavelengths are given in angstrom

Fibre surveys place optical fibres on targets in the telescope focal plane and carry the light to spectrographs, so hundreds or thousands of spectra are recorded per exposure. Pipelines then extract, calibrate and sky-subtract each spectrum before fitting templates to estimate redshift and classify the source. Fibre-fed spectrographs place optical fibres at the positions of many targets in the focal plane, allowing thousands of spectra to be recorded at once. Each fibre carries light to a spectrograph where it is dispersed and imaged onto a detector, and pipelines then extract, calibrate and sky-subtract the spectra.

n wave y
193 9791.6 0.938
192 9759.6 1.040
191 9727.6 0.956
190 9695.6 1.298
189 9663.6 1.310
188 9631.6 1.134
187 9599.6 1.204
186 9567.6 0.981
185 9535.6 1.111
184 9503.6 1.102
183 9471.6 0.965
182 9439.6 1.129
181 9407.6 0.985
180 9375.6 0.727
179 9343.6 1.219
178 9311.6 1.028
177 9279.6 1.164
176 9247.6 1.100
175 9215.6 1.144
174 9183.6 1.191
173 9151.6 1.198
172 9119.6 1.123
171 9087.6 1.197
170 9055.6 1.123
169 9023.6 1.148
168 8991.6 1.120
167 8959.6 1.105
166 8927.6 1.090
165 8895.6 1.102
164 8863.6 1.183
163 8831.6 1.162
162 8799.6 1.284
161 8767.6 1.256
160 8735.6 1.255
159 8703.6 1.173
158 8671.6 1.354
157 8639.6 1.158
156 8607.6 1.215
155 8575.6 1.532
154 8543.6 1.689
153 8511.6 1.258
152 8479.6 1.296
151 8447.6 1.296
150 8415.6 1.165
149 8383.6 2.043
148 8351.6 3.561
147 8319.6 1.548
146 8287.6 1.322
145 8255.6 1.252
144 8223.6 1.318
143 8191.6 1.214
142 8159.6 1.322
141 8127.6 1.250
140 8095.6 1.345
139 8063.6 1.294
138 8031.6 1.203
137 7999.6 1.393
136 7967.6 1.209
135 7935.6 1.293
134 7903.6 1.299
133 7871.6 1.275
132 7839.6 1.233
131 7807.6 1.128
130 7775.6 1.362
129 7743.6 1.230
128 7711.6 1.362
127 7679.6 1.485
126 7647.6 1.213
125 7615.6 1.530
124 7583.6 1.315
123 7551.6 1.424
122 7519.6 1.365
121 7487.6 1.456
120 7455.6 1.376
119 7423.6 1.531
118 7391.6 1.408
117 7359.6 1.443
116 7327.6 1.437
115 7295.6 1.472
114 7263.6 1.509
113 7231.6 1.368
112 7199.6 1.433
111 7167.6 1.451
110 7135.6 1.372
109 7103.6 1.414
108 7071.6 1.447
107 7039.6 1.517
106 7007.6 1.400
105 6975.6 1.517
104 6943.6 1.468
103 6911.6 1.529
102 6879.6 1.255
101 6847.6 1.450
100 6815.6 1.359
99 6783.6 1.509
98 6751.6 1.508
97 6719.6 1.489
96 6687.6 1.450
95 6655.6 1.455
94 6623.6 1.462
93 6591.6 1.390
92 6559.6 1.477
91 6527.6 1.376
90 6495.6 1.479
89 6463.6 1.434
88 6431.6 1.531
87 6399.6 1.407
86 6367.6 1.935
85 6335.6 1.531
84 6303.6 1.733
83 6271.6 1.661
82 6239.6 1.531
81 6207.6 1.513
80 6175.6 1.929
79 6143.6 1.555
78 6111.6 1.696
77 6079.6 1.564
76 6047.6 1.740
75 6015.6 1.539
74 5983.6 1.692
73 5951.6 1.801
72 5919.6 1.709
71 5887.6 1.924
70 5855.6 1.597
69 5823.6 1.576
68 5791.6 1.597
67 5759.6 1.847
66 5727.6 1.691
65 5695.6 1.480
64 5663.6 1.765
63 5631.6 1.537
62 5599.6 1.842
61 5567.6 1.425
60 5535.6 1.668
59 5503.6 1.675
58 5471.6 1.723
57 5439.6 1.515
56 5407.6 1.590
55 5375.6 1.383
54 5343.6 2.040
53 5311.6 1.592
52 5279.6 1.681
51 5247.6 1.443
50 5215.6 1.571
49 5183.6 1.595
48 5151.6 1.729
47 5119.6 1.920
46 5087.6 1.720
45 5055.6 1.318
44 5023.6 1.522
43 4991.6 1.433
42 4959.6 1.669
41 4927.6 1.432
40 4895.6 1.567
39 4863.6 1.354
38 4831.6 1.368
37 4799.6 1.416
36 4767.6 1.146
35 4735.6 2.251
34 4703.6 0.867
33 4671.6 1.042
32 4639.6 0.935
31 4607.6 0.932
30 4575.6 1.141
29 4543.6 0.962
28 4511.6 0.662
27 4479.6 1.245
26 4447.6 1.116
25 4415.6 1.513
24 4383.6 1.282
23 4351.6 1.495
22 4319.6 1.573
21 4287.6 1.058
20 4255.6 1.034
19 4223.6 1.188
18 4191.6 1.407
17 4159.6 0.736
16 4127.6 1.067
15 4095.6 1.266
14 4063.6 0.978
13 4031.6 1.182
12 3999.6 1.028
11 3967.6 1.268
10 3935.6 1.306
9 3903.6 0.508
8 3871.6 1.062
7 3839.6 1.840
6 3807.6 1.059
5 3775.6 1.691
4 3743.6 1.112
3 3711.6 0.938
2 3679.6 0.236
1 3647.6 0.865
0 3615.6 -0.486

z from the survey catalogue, 0.272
